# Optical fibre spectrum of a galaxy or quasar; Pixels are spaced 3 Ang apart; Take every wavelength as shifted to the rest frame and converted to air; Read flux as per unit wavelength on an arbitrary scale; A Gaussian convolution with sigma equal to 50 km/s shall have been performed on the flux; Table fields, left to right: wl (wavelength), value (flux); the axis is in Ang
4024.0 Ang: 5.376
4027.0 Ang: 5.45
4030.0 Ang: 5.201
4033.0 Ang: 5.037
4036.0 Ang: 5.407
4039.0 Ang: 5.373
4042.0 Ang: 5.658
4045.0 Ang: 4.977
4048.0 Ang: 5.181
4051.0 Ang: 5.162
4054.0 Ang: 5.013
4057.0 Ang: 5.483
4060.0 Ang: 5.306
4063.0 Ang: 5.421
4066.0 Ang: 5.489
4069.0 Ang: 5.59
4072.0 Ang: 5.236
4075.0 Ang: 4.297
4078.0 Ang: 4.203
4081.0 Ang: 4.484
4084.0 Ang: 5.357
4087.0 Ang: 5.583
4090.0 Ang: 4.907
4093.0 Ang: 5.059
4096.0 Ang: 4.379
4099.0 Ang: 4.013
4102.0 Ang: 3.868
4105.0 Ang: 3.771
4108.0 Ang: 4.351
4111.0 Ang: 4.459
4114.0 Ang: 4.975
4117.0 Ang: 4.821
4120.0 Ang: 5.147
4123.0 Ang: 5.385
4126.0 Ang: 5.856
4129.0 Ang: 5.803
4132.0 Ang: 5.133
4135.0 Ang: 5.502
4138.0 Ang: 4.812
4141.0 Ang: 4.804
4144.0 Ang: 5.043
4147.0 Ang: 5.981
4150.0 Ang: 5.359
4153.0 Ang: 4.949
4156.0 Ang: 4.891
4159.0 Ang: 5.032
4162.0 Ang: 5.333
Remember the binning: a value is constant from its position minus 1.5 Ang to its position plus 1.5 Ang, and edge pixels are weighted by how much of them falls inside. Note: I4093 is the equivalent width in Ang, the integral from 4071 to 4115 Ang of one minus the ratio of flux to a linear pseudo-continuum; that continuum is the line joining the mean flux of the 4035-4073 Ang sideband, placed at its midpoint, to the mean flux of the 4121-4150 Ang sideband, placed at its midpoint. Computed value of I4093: 6.3 Ang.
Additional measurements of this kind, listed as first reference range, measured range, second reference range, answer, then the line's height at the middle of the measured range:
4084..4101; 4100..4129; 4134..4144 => 0.8 Ang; 4.91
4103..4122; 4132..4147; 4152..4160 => -1.0 Ang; 4.82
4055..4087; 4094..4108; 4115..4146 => 3.0 Ang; 5.17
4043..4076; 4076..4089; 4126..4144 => 0.9 Ang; 5.23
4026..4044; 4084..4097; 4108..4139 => 0.4 Ang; 5.22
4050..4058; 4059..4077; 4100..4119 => -0.7 Ang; 5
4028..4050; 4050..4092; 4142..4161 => 1.1 Ang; 5.25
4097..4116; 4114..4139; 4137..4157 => -3.3 Ang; 4.69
